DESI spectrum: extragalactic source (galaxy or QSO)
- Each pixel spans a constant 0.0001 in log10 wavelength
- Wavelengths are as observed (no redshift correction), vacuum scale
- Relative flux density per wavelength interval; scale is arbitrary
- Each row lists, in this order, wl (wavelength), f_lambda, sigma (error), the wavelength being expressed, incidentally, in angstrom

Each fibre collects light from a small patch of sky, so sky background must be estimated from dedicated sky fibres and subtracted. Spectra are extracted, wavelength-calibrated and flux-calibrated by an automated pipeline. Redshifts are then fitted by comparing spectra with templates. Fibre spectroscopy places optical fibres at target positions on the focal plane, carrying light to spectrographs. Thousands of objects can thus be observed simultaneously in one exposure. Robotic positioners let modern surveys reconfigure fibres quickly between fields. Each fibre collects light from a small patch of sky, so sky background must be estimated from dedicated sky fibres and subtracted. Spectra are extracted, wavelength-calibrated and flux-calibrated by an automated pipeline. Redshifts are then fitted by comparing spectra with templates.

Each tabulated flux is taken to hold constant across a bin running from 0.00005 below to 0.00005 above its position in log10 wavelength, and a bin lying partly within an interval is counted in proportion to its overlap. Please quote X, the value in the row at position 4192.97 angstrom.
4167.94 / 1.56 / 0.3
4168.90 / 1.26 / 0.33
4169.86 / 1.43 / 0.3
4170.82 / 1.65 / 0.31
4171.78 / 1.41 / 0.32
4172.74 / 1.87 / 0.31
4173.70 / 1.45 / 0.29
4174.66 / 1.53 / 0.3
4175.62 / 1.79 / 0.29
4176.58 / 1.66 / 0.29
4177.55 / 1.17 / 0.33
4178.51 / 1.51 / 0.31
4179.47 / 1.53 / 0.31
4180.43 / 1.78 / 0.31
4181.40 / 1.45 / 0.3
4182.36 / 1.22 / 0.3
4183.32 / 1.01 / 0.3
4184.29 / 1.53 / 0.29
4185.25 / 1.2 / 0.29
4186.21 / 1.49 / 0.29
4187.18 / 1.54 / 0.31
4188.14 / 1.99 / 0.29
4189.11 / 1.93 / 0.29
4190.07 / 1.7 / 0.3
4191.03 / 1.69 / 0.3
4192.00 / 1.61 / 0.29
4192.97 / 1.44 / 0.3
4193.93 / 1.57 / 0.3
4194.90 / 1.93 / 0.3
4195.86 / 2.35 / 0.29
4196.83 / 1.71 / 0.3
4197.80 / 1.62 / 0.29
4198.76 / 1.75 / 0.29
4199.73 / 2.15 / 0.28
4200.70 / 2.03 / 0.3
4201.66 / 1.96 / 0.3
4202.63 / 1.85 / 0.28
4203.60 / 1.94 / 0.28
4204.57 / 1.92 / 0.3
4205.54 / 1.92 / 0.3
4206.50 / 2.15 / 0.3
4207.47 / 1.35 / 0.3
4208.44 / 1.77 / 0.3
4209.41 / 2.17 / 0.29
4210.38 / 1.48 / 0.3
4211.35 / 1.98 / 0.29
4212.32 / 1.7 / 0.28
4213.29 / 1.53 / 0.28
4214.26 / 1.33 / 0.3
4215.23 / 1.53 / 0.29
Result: 1.44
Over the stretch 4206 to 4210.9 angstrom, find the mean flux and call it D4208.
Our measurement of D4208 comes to 1.79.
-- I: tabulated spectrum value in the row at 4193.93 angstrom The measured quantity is 1.57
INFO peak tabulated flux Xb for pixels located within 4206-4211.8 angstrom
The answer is 2.17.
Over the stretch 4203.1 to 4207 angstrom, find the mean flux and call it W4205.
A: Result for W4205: 1.98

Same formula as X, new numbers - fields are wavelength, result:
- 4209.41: 2.17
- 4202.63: 1.85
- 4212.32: 1.7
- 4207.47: 1.35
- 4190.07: 1.7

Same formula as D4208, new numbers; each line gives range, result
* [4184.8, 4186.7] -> 1.35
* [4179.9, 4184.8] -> 1.4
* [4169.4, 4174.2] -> 1.56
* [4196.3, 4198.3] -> 1.68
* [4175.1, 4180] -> 1.54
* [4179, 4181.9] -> 1.58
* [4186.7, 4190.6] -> 1.79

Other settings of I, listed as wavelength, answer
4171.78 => 1.41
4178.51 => 1.51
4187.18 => 1.54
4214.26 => 1.33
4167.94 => 1.56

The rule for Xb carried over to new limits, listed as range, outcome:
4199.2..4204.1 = 2.15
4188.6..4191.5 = 1.93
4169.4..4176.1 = 1.87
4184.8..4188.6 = 1.99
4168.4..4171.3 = 1.65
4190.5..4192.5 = 1.69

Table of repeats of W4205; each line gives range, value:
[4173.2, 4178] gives 1.52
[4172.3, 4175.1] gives 1.62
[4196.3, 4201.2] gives 1.86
